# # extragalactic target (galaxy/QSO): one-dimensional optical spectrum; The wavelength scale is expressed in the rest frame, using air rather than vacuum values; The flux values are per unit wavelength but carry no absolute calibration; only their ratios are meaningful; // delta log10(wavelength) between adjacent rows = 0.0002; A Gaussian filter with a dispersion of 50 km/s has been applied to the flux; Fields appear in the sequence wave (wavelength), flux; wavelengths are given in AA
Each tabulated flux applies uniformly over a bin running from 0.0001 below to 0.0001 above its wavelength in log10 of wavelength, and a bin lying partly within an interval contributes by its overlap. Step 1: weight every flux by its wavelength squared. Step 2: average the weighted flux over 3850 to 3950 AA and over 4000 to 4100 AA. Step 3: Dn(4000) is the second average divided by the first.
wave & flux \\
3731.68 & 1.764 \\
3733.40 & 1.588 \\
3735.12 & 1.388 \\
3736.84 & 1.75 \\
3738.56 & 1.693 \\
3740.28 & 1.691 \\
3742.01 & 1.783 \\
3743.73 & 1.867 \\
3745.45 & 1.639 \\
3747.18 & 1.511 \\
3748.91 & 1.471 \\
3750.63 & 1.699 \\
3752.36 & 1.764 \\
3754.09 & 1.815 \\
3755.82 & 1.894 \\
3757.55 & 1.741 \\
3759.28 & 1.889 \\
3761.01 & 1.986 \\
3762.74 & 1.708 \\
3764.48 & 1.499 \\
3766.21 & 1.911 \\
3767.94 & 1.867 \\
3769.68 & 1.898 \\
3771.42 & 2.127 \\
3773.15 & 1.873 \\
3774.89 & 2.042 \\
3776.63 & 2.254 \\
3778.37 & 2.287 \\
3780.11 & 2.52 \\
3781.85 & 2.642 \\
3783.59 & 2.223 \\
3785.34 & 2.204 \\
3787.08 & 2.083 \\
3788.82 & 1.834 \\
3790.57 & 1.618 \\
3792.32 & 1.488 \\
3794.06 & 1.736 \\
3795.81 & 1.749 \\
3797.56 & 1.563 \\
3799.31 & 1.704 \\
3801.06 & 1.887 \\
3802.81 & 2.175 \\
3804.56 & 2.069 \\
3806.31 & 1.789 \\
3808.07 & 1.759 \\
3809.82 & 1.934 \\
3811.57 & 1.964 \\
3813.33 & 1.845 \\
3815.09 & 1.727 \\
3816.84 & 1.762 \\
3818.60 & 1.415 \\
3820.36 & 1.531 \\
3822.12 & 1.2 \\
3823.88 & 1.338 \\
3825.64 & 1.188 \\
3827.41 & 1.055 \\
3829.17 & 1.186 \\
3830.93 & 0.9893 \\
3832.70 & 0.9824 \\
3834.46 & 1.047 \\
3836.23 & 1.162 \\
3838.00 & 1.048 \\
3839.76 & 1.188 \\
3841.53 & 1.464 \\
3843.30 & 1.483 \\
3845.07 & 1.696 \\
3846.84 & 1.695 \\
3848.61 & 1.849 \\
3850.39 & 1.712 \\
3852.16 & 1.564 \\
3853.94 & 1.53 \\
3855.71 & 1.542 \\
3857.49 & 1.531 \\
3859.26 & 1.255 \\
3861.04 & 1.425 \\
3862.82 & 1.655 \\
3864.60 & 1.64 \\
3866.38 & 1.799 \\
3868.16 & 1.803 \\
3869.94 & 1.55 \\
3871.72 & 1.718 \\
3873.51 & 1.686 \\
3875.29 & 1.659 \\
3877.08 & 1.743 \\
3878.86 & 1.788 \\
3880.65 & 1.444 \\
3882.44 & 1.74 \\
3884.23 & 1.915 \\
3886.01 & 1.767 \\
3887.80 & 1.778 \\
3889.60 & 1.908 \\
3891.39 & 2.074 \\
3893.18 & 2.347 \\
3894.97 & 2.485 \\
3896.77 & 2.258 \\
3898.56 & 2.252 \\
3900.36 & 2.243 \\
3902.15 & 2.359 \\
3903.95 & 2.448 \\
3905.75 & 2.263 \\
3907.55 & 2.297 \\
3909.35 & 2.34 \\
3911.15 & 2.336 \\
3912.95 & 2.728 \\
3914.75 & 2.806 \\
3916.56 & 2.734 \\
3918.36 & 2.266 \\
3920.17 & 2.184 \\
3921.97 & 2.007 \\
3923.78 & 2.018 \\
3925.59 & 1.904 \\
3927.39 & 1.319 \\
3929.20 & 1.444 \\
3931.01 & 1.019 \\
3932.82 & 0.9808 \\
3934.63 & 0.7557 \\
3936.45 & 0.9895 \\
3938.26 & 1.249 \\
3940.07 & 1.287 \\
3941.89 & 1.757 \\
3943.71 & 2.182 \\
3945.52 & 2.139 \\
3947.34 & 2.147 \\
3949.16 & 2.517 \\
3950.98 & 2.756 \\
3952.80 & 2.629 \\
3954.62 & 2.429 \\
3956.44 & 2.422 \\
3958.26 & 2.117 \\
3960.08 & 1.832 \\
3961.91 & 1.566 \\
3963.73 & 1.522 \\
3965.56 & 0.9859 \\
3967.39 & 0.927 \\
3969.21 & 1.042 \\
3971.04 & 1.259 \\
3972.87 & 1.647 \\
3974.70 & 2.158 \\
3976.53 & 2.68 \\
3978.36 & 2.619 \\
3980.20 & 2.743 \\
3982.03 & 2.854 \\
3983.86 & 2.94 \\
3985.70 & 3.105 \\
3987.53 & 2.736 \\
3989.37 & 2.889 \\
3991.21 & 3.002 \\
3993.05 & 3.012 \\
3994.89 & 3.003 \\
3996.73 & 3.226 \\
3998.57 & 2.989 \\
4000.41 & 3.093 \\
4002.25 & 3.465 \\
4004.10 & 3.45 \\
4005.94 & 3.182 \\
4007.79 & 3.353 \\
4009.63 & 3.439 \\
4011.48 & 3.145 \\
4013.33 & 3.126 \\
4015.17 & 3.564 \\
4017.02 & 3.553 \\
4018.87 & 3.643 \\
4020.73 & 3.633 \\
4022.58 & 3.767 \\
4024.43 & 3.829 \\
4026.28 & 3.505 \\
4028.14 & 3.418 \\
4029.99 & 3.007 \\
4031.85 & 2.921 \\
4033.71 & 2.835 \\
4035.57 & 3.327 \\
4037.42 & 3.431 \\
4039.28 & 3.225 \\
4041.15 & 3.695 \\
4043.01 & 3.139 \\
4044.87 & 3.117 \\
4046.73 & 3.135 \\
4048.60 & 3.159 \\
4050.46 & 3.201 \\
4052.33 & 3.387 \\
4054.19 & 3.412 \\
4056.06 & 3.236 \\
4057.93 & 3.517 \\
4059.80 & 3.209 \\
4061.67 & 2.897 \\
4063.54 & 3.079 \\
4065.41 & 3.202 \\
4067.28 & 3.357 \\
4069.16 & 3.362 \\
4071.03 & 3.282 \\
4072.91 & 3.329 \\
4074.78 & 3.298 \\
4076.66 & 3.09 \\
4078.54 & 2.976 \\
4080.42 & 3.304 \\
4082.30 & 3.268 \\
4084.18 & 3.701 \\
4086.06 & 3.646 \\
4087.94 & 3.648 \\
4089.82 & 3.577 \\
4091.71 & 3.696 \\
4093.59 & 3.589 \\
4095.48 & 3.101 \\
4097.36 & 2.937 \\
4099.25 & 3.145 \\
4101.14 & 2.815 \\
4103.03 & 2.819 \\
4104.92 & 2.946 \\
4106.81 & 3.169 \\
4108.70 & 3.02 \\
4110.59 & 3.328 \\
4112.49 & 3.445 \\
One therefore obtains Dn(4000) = 1.9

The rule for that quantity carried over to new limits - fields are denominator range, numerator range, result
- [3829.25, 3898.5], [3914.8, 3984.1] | 1.21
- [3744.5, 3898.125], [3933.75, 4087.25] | 1.81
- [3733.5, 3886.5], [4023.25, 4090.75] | 2.22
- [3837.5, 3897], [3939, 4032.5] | 1.68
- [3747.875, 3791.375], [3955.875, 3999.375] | 1.31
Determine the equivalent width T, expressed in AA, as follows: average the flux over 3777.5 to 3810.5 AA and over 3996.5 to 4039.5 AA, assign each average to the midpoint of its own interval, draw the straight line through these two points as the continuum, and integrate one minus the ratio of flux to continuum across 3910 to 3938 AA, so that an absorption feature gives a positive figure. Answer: 9.4 AA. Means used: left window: 1.96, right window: 3.34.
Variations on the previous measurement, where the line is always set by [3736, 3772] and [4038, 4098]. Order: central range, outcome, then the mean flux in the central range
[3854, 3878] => 7.3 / 1.61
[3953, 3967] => 4.7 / 1.84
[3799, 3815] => 1.0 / 1.9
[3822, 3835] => 6.2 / 1.12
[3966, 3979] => 5.2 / 1.72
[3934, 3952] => 6.0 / 1.8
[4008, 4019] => -1.3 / 3.39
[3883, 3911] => 3.3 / 2.18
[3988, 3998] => -0.2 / 3.01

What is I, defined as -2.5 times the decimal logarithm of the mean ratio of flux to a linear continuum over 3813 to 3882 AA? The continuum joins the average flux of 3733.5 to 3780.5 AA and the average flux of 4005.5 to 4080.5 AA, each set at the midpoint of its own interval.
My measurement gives 0.47 mag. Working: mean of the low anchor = 1.83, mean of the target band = 1.48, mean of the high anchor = 3.3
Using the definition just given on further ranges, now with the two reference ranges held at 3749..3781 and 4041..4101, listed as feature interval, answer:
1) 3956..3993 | 0.30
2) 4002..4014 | -0.10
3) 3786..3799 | 0.18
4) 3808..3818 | 0.17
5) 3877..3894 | 0.31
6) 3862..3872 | 0.37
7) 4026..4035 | 0.00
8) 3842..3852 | 0.34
